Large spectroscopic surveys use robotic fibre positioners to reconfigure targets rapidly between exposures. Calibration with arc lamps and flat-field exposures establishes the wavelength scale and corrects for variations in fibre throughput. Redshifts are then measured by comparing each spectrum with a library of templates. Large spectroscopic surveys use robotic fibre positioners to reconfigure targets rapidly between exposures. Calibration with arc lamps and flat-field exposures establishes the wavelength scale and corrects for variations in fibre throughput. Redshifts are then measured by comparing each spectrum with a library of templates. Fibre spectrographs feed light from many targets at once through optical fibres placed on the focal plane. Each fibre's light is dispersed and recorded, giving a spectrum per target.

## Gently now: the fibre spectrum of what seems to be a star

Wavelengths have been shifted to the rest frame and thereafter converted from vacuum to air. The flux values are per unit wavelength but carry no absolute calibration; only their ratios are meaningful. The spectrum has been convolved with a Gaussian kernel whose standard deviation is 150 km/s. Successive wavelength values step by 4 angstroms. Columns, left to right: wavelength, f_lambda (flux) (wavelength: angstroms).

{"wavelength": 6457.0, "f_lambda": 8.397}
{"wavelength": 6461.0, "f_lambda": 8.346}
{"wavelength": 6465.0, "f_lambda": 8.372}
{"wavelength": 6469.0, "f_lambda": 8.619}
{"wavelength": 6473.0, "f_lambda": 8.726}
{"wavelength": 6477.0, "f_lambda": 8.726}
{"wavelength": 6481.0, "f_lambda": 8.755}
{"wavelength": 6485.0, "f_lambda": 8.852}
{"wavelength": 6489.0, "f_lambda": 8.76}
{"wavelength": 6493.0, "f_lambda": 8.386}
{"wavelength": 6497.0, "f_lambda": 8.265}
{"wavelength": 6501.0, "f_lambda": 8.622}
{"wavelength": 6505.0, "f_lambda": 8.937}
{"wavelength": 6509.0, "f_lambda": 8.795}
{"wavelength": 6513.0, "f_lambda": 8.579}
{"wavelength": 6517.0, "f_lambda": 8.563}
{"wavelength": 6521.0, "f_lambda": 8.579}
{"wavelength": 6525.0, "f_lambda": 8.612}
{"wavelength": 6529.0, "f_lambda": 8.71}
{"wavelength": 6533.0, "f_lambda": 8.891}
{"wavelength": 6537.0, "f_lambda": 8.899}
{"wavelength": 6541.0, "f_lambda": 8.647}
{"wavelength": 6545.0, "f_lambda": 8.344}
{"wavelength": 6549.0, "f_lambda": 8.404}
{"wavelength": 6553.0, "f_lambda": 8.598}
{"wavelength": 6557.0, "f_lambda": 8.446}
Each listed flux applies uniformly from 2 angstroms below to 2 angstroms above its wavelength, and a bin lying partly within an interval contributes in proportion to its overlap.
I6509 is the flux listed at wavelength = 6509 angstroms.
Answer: 8.795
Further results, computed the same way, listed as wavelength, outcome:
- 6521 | 8.579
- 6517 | 8.563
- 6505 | 8.937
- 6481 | 8.755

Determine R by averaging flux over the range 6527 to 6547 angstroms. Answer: 8.7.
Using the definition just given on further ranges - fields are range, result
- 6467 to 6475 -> 8.67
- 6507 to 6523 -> 8.63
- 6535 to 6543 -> 8.77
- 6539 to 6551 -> 8.46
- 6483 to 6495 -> 8.67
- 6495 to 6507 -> 8.61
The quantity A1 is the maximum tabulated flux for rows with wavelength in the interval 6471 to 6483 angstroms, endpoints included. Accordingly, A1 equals 8.755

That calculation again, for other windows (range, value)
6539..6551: 8.647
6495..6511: 8.937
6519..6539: 8.899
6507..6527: 8.795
